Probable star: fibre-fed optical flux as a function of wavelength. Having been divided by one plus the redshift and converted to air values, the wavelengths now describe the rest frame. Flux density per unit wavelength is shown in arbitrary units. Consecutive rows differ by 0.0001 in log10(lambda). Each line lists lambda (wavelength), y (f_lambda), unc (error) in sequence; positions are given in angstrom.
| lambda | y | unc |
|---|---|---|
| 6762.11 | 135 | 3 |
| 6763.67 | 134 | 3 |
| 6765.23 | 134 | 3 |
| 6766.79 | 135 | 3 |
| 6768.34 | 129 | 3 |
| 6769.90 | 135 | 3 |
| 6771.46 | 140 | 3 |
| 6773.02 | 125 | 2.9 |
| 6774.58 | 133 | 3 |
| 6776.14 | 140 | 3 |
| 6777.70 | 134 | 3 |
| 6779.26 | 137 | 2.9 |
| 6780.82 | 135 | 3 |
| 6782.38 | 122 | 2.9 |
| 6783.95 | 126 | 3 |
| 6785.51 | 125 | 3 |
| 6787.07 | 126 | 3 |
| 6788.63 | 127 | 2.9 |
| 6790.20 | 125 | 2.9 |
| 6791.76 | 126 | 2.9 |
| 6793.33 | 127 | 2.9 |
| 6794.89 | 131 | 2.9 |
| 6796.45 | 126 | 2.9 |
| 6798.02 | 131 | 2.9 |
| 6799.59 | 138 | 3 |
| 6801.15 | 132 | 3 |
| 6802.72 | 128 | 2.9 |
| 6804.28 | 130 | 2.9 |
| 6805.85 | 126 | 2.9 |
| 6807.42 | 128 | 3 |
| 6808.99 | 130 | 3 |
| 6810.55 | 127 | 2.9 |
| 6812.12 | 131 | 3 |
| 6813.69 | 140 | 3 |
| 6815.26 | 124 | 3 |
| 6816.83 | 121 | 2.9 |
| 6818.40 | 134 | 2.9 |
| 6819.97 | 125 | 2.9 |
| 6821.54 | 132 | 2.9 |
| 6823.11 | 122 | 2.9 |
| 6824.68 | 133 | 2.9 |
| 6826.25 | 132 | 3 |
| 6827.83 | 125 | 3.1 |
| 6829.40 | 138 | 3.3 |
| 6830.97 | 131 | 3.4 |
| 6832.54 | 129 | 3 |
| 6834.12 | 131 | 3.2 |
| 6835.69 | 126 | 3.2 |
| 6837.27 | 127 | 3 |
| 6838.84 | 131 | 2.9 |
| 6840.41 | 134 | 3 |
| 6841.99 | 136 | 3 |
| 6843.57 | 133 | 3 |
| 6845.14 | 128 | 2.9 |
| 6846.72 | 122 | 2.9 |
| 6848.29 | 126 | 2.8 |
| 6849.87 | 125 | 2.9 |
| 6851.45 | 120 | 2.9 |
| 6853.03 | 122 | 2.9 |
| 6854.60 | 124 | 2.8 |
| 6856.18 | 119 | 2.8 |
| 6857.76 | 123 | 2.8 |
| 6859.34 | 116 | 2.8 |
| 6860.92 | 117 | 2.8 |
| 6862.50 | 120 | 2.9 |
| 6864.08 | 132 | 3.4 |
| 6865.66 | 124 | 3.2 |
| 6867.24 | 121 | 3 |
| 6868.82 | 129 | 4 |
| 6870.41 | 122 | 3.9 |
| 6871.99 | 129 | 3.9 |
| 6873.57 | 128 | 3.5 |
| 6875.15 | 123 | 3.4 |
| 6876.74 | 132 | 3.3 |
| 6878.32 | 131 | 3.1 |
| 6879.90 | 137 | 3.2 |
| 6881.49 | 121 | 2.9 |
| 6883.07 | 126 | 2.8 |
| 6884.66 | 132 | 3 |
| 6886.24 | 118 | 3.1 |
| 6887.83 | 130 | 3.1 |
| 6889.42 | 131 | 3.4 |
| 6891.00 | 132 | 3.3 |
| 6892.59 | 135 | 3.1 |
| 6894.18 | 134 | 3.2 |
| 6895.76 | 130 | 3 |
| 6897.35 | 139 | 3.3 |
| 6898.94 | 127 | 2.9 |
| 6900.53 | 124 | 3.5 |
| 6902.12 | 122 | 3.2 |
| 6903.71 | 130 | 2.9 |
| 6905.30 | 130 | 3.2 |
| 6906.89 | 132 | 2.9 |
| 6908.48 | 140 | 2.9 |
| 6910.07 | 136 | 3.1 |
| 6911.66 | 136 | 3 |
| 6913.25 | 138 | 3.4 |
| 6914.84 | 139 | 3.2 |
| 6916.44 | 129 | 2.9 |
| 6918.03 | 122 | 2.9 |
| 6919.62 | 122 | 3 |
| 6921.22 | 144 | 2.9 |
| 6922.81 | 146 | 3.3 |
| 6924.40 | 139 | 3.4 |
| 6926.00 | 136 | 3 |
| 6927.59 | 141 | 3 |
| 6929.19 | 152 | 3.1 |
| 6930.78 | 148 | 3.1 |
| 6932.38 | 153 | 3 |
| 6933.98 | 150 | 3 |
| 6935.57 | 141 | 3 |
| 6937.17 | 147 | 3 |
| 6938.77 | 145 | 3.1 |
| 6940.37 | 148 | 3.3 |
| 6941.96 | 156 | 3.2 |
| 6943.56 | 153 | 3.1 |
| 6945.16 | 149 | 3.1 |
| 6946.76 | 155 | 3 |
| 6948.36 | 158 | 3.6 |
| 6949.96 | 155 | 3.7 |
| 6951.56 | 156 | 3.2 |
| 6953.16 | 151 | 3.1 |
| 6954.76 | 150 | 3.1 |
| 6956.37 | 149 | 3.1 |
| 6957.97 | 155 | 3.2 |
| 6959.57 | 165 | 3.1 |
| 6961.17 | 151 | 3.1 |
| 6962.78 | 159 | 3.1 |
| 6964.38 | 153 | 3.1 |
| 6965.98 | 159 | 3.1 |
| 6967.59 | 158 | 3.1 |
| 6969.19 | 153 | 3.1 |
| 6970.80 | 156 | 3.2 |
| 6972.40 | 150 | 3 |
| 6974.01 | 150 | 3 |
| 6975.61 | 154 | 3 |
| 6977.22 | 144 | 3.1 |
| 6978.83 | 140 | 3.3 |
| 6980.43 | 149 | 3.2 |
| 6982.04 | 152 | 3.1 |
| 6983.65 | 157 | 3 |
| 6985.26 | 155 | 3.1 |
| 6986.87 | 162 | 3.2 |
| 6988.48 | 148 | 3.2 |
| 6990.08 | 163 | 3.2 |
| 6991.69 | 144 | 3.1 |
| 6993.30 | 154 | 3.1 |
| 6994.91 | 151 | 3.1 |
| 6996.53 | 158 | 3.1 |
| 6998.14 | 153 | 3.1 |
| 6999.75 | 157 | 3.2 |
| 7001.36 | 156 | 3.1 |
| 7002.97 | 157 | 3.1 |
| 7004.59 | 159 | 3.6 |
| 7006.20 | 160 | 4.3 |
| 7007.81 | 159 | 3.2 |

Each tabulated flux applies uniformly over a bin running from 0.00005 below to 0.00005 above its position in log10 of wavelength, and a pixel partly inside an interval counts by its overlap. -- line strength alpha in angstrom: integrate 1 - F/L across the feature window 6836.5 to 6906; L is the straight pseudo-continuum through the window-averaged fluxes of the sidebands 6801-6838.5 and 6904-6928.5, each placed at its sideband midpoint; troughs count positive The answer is 2.82 angstrom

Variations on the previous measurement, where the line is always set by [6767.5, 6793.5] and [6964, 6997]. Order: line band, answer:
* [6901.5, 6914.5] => 1.0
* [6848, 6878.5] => 3.4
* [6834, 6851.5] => 1.1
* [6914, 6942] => 1.0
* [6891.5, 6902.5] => 1.0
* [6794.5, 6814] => 0.4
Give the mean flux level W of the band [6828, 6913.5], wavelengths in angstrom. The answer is 128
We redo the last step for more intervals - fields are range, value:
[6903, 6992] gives 147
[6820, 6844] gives 130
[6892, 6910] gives 131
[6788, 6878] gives 128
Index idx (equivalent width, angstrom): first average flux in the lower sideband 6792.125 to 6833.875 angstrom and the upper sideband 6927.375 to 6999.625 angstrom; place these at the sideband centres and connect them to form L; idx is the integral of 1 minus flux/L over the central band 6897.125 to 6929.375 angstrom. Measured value 2.4 angstrom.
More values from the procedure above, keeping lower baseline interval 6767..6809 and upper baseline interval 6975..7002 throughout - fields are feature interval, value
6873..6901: 2.3 angstrom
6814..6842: 1.1 angstrom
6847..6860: 1.5 angstrom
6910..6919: 0.7 angstrom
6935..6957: -0.5 angstrom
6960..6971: -0.4 angstrom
